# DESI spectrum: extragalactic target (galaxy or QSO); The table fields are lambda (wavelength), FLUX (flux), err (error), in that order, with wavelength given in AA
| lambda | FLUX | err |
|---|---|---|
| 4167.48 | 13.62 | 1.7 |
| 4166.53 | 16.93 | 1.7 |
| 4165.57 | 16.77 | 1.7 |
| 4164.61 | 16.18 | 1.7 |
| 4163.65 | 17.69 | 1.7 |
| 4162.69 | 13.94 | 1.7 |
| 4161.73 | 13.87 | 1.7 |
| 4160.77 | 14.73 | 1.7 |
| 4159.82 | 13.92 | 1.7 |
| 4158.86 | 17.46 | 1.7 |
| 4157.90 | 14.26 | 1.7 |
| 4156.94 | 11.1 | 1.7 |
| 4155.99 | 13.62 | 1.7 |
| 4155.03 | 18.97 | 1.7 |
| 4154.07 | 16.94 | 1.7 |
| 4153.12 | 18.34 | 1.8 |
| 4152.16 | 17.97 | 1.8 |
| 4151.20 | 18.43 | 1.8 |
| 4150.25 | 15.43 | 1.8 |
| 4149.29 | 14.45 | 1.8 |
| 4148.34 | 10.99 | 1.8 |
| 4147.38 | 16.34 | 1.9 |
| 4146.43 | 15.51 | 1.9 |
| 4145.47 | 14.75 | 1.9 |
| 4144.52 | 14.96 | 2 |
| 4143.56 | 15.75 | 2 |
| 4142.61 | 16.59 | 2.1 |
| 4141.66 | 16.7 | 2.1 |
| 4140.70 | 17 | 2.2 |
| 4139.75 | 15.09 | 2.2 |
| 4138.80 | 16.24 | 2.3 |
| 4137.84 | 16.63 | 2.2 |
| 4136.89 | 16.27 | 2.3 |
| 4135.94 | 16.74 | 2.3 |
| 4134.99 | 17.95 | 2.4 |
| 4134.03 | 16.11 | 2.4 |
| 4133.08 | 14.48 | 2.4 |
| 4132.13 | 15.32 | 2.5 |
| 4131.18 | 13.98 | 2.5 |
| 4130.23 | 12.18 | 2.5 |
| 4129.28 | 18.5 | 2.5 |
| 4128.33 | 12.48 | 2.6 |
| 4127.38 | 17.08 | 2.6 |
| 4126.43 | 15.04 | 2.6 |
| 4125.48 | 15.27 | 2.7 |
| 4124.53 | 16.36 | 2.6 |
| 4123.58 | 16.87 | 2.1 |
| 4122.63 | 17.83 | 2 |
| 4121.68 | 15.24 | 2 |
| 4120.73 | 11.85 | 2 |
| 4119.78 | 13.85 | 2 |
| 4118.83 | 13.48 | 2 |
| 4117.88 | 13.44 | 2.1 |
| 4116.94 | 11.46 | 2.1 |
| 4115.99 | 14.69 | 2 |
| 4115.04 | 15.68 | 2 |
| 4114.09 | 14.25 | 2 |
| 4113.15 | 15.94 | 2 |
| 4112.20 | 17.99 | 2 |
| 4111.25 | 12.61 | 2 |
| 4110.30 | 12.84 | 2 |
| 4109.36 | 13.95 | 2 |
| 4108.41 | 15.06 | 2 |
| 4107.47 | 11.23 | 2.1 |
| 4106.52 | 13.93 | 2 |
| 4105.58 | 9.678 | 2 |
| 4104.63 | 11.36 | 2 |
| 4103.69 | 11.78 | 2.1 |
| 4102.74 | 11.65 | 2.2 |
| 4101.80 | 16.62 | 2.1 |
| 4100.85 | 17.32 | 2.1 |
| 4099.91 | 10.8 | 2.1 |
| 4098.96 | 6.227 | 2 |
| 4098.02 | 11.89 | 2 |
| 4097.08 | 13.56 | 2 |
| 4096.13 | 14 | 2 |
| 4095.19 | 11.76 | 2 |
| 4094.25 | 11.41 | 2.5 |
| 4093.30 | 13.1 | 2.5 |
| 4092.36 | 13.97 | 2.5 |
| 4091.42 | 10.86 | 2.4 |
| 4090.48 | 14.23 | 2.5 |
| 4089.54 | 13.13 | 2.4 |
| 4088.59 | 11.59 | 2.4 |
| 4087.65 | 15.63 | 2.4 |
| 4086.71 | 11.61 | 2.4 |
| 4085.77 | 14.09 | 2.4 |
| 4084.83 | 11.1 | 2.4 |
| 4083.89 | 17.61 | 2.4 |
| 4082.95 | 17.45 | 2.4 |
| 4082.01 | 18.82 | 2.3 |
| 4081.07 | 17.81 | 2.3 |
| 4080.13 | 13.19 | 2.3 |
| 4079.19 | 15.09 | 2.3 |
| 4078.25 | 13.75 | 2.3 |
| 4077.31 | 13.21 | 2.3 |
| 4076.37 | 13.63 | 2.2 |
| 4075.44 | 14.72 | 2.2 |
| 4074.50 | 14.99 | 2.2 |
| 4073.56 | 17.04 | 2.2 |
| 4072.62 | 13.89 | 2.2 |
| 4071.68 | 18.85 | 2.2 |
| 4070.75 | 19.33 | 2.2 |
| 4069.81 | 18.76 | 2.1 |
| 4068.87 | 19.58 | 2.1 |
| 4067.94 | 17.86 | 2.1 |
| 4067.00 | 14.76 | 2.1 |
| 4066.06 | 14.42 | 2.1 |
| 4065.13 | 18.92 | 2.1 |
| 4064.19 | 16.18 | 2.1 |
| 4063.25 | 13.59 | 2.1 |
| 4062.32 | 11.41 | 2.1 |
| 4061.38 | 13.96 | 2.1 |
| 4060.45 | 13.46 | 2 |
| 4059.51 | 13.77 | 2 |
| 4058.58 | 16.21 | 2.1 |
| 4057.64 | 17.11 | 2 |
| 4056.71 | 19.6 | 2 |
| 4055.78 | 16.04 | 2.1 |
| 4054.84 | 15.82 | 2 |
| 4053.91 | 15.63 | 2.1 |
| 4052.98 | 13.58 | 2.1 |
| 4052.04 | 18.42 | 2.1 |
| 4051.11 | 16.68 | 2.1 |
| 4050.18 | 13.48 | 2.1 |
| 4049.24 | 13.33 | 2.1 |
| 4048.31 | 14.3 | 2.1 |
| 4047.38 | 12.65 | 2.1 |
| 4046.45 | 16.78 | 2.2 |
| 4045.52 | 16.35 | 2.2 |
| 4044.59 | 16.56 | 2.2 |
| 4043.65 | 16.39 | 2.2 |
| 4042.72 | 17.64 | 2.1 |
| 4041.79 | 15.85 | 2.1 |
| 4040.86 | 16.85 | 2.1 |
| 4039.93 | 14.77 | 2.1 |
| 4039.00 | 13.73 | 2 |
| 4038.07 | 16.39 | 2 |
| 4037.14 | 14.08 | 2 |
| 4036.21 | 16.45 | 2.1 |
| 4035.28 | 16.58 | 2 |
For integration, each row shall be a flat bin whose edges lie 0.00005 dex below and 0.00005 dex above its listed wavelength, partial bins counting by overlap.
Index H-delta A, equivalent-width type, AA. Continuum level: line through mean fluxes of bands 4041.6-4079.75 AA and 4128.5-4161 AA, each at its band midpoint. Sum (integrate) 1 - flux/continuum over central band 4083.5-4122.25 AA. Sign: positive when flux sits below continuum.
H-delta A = 6.05 AA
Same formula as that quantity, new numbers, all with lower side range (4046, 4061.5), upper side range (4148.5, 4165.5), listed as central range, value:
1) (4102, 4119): 2.3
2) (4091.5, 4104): 2.4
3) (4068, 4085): -0.8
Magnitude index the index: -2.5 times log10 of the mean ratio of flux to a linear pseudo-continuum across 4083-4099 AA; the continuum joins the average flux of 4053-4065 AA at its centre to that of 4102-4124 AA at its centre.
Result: 0.11 mag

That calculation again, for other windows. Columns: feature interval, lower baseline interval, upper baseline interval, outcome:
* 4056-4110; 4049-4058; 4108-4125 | 0.07 mag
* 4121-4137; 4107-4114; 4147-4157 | -0.05 mag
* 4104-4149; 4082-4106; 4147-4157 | -0.02 mag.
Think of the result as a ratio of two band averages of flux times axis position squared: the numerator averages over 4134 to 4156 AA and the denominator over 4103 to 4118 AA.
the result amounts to 1.22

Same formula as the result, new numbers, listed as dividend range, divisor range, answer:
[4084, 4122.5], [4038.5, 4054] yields 0.88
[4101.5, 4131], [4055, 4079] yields 0.92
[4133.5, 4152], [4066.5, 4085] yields 1.02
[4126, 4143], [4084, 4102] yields 1.26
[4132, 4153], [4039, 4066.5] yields 1.08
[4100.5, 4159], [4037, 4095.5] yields 1.02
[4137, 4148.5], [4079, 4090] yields 1.09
